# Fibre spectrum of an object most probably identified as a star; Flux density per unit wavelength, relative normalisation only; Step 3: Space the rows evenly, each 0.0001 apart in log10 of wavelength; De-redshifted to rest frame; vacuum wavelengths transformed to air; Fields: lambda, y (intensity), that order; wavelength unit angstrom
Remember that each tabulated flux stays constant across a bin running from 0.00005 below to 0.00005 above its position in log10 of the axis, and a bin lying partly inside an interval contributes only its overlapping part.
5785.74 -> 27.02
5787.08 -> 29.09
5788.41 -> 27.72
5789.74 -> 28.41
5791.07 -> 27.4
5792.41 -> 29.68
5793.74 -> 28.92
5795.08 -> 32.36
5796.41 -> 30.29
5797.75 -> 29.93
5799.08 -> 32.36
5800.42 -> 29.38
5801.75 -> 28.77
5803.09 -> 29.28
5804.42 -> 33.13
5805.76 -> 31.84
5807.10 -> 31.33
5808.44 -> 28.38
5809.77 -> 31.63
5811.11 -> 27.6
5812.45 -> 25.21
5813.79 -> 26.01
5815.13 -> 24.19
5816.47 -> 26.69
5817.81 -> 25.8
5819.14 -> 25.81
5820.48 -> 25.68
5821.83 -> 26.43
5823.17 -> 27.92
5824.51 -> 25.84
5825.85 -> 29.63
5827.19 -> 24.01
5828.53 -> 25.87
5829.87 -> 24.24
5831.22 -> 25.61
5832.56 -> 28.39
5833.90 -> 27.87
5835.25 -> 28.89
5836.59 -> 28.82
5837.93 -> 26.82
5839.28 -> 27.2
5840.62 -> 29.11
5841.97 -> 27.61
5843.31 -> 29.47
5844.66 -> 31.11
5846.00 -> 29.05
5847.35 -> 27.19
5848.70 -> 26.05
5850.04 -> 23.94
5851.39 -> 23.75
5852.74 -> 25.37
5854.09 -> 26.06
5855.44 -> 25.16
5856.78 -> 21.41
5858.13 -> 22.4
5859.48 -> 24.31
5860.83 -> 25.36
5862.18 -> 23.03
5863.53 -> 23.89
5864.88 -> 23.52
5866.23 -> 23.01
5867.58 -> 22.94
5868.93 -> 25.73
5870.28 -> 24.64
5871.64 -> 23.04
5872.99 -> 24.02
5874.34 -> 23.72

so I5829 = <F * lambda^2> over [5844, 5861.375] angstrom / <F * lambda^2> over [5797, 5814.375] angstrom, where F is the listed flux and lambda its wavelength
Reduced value 0.87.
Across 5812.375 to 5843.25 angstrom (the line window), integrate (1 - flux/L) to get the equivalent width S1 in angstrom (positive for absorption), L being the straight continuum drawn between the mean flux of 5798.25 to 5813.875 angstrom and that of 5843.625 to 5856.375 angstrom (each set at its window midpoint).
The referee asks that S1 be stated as 1.39 angstrom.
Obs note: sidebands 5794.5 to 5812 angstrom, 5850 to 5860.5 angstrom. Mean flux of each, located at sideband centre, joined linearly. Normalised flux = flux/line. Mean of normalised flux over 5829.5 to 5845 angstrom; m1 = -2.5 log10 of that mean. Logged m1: -0.07 mag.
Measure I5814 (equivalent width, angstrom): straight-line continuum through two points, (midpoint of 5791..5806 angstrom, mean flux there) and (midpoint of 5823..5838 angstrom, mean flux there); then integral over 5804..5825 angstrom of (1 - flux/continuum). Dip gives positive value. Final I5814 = 0.75 angstrom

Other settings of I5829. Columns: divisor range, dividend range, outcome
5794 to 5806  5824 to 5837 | 0.89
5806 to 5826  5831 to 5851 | 1.03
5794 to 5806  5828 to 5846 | 0.92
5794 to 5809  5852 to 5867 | 0.80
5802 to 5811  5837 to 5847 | 0.95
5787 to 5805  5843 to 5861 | 0.88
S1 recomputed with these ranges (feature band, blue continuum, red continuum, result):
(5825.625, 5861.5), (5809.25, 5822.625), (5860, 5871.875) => -1.9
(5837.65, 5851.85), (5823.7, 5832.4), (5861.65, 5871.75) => -1.4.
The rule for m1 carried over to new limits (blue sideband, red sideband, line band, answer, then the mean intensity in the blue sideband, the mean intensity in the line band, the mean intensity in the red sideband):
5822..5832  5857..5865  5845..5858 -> -0.04 mag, 26.2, 25.4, 23.6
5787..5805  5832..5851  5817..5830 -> 0.10 mag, 29.8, 26.2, 27.9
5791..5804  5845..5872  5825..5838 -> 0.00 mag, 30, 27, 24.6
